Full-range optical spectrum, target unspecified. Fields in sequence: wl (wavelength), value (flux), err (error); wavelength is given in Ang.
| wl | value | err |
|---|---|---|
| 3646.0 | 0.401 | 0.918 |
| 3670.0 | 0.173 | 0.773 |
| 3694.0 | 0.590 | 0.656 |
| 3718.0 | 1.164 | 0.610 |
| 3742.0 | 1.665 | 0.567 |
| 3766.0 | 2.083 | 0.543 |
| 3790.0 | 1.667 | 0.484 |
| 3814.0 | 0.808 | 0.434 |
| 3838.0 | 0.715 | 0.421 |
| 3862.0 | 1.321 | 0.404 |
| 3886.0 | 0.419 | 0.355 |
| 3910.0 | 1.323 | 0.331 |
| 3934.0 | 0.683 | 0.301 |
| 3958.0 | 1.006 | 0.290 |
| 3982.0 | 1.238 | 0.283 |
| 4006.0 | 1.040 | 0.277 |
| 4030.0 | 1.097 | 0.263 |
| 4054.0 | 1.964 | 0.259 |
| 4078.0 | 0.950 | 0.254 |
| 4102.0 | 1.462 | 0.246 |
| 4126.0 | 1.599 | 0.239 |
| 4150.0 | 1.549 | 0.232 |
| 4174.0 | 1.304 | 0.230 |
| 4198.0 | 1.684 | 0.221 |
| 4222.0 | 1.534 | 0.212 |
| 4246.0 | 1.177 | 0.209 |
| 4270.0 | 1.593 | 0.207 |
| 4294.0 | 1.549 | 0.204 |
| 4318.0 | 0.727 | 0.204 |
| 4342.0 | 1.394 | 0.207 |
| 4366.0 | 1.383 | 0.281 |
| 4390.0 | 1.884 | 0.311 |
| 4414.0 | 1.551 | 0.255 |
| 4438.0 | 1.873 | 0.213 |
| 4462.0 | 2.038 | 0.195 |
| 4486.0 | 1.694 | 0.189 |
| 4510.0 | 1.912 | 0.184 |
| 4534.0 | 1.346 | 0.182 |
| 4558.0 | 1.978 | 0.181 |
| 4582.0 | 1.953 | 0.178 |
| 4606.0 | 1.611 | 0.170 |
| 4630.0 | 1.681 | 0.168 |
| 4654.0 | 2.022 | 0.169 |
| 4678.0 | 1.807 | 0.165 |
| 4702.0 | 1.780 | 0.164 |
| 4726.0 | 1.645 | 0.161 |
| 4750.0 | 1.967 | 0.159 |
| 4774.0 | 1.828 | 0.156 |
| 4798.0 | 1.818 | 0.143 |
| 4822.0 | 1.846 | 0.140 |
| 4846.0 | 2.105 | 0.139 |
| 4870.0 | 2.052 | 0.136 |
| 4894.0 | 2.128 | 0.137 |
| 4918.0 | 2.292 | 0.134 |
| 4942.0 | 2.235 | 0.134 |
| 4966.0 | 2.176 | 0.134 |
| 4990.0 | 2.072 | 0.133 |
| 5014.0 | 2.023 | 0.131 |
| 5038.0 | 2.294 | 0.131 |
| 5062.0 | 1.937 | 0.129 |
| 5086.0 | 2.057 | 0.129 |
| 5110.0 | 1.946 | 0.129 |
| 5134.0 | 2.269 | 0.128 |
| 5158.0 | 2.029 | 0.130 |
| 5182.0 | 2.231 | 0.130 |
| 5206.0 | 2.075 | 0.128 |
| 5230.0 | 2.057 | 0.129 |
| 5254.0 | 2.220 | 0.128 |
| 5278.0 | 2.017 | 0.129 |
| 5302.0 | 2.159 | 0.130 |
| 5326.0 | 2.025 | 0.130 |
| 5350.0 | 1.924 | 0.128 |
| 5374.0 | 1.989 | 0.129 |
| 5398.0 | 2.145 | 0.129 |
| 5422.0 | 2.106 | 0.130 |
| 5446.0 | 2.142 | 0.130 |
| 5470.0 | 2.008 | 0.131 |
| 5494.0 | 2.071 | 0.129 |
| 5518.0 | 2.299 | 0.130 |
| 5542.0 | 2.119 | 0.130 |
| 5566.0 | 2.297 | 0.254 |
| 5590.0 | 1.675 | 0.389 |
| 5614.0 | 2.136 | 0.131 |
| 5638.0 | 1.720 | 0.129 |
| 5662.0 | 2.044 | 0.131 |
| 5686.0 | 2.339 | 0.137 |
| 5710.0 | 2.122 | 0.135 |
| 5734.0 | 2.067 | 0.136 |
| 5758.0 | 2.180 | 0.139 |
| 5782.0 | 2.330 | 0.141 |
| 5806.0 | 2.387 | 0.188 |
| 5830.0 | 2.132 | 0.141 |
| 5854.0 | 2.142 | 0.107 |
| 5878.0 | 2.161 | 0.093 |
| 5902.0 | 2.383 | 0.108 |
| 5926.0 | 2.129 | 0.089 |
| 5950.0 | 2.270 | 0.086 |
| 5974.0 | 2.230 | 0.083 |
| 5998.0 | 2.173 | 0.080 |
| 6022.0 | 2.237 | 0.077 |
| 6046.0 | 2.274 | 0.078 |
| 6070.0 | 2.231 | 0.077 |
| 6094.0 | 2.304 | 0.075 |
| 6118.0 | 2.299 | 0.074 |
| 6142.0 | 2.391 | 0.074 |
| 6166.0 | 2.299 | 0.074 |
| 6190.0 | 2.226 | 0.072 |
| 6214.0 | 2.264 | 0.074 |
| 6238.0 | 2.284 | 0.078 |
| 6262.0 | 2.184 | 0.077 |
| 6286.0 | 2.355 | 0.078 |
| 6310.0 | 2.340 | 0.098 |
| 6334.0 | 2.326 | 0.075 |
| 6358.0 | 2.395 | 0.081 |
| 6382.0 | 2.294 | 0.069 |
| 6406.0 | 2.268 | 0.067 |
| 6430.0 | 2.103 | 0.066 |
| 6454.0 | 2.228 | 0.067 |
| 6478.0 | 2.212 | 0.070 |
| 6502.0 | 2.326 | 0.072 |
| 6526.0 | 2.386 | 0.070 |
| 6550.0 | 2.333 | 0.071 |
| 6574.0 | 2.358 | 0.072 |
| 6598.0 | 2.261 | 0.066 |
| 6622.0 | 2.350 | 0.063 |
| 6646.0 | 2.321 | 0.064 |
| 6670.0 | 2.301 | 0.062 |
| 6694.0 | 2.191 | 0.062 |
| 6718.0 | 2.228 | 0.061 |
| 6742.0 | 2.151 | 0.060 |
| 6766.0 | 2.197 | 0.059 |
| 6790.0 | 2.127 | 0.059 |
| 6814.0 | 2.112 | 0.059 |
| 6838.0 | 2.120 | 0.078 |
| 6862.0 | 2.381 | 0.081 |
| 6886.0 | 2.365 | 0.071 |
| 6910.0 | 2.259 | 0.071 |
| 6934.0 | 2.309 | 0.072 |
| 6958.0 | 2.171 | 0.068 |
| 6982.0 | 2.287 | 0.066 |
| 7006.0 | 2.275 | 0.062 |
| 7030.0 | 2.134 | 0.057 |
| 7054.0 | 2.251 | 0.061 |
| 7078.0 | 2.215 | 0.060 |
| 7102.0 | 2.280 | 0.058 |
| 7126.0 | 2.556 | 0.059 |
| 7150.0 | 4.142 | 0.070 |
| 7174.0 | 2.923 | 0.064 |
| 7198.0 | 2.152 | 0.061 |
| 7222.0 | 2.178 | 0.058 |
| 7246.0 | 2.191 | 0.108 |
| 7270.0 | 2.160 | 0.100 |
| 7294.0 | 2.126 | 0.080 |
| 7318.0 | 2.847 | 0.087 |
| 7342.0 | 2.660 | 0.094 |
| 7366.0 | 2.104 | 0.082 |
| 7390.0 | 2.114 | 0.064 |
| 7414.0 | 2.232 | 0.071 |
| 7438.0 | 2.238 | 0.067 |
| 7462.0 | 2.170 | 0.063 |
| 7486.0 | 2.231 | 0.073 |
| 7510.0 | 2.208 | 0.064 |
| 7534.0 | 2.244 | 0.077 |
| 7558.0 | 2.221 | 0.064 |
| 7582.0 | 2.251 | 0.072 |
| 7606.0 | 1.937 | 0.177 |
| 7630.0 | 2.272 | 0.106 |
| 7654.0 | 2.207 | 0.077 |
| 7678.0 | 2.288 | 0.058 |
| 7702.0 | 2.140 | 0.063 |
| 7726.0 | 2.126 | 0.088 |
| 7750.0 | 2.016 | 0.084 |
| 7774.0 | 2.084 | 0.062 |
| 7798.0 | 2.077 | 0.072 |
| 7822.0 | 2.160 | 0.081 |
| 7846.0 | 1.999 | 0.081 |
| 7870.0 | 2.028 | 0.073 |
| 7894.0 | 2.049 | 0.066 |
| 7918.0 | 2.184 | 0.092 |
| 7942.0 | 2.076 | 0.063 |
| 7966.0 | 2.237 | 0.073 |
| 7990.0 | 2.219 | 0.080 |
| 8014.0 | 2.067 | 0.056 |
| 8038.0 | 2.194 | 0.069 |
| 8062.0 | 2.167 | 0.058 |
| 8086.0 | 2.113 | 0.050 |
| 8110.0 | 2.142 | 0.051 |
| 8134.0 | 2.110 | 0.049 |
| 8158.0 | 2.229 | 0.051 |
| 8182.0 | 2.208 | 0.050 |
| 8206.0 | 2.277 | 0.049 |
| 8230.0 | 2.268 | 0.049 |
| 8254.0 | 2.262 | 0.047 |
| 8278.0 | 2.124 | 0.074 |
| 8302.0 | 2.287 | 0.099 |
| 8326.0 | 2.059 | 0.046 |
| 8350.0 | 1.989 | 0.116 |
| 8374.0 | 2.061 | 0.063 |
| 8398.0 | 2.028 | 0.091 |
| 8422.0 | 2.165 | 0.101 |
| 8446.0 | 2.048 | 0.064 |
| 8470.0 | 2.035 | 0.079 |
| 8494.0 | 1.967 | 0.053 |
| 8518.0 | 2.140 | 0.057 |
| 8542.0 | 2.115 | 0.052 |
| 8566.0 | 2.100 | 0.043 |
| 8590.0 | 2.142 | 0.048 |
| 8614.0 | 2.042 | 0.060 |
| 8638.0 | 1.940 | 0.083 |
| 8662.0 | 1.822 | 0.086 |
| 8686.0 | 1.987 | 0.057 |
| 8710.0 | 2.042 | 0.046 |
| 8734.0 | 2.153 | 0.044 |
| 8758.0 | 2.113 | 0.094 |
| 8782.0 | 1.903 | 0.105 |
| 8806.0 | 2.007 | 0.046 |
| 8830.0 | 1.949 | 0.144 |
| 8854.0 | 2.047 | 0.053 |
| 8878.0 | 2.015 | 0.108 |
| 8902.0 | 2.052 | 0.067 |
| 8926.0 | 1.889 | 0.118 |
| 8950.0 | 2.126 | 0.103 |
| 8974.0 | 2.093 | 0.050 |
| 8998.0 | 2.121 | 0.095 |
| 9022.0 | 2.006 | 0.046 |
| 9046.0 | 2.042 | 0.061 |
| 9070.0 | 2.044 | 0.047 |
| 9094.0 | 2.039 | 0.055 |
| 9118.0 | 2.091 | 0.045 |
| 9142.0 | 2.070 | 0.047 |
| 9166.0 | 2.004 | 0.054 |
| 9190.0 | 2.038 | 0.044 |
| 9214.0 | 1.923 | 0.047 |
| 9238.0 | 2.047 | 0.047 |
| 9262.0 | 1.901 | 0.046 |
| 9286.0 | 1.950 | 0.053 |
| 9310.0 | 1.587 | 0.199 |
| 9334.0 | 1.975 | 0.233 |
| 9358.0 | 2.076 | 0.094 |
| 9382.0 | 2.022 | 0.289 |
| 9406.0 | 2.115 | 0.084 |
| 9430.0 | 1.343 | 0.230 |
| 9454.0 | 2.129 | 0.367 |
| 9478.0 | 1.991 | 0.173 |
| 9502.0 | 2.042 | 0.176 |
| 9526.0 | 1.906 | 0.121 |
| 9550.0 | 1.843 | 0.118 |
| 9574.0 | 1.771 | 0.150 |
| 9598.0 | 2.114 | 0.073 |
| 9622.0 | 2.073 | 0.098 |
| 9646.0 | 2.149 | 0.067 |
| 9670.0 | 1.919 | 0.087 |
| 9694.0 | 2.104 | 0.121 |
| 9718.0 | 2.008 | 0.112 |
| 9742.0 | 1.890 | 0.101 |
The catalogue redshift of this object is 0.089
